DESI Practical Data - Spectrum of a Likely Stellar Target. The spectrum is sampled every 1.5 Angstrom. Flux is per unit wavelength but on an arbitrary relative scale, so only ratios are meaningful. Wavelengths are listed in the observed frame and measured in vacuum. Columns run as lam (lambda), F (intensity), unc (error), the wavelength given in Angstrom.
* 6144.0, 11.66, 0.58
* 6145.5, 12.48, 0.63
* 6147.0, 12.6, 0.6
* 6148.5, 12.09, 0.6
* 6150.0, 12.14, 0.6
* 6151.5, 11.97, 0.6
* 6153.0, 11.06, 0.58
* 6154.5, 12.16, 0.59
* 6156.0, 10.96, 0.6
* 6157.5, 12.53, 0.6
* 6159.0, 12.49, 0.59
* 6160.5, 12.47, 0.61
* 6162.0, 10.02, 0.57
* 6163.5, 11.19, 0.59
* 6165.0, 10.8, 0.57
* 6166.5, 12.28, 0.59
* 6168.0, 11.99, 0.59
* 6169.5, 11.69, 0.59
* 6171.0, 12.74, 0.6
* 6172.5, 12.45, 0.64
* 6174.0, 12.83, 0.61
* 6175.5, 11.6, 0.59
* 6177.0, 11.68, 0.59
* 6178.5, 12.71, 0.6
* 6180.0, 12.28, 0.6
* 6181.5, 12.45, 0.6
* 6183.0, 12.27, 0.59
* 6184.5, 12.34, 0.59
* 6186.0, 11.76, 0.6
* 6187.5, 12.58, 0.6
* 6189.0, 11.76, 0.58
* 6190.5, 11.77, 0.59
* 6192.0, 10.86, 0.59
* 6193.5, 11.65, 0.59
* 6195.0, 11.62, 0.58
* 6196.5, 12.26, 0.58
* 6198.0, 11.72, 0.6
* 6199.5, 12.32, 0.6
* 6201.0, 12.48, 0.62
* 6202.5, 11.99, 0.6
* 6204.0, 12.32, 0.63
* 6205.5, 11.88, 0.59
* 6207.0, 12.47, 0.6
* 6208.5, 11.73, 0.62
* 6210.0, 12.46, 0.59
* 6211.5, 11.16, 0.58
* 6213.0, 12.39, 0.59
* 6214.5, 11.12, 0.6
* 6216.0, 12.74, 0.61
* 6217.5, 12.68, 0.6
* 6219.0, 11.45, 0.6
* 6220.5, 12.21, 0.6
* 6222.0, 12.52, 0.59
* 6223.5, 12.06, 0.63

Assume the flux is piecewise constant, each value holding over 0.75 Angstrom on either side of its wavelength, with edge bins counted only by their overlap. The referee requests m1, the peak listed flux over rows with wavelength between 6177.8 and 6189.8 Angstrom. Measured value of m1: 12.71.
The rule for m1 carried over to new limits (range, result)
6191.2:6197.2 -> 12.26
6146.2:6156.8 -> 12.6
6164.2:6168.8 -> 12.28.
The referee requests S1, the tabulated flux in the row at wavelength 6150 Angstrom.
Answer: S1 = 12.14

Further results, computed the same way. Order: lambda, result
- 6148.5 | 12.09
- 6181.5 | 12.45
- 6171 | 12.74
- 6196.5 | 12.26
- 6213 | 12.39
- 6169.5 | 11.69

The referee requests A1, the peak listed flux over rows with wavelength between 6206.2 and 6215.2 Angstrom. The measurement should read 12.47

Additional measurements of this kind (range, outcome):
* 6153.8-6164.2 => 12.53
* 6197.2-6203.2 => 12.48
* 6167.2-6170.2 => 11.99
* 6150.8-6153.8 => 11.97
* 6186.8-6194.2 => 12.58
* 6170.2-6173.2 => 12.74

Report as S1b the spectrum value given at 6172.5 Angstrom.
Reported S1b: 12.45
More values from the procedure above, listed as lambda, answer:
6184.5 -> 12.34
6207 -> 12.47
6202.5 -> 11.99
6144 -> 11.66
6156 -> 10.96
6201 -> 12.48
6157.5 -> 12.53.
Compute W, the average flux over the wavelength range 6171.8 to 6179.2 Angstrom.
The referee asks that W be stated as 12.2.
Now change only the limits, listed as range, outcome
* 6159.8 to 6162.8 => 11.2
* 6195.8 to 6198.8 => 12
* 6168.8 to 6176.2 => 12.3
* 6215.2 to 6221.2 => 12.3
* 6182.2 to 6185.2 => 12.3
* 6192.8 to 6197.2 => 11.8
